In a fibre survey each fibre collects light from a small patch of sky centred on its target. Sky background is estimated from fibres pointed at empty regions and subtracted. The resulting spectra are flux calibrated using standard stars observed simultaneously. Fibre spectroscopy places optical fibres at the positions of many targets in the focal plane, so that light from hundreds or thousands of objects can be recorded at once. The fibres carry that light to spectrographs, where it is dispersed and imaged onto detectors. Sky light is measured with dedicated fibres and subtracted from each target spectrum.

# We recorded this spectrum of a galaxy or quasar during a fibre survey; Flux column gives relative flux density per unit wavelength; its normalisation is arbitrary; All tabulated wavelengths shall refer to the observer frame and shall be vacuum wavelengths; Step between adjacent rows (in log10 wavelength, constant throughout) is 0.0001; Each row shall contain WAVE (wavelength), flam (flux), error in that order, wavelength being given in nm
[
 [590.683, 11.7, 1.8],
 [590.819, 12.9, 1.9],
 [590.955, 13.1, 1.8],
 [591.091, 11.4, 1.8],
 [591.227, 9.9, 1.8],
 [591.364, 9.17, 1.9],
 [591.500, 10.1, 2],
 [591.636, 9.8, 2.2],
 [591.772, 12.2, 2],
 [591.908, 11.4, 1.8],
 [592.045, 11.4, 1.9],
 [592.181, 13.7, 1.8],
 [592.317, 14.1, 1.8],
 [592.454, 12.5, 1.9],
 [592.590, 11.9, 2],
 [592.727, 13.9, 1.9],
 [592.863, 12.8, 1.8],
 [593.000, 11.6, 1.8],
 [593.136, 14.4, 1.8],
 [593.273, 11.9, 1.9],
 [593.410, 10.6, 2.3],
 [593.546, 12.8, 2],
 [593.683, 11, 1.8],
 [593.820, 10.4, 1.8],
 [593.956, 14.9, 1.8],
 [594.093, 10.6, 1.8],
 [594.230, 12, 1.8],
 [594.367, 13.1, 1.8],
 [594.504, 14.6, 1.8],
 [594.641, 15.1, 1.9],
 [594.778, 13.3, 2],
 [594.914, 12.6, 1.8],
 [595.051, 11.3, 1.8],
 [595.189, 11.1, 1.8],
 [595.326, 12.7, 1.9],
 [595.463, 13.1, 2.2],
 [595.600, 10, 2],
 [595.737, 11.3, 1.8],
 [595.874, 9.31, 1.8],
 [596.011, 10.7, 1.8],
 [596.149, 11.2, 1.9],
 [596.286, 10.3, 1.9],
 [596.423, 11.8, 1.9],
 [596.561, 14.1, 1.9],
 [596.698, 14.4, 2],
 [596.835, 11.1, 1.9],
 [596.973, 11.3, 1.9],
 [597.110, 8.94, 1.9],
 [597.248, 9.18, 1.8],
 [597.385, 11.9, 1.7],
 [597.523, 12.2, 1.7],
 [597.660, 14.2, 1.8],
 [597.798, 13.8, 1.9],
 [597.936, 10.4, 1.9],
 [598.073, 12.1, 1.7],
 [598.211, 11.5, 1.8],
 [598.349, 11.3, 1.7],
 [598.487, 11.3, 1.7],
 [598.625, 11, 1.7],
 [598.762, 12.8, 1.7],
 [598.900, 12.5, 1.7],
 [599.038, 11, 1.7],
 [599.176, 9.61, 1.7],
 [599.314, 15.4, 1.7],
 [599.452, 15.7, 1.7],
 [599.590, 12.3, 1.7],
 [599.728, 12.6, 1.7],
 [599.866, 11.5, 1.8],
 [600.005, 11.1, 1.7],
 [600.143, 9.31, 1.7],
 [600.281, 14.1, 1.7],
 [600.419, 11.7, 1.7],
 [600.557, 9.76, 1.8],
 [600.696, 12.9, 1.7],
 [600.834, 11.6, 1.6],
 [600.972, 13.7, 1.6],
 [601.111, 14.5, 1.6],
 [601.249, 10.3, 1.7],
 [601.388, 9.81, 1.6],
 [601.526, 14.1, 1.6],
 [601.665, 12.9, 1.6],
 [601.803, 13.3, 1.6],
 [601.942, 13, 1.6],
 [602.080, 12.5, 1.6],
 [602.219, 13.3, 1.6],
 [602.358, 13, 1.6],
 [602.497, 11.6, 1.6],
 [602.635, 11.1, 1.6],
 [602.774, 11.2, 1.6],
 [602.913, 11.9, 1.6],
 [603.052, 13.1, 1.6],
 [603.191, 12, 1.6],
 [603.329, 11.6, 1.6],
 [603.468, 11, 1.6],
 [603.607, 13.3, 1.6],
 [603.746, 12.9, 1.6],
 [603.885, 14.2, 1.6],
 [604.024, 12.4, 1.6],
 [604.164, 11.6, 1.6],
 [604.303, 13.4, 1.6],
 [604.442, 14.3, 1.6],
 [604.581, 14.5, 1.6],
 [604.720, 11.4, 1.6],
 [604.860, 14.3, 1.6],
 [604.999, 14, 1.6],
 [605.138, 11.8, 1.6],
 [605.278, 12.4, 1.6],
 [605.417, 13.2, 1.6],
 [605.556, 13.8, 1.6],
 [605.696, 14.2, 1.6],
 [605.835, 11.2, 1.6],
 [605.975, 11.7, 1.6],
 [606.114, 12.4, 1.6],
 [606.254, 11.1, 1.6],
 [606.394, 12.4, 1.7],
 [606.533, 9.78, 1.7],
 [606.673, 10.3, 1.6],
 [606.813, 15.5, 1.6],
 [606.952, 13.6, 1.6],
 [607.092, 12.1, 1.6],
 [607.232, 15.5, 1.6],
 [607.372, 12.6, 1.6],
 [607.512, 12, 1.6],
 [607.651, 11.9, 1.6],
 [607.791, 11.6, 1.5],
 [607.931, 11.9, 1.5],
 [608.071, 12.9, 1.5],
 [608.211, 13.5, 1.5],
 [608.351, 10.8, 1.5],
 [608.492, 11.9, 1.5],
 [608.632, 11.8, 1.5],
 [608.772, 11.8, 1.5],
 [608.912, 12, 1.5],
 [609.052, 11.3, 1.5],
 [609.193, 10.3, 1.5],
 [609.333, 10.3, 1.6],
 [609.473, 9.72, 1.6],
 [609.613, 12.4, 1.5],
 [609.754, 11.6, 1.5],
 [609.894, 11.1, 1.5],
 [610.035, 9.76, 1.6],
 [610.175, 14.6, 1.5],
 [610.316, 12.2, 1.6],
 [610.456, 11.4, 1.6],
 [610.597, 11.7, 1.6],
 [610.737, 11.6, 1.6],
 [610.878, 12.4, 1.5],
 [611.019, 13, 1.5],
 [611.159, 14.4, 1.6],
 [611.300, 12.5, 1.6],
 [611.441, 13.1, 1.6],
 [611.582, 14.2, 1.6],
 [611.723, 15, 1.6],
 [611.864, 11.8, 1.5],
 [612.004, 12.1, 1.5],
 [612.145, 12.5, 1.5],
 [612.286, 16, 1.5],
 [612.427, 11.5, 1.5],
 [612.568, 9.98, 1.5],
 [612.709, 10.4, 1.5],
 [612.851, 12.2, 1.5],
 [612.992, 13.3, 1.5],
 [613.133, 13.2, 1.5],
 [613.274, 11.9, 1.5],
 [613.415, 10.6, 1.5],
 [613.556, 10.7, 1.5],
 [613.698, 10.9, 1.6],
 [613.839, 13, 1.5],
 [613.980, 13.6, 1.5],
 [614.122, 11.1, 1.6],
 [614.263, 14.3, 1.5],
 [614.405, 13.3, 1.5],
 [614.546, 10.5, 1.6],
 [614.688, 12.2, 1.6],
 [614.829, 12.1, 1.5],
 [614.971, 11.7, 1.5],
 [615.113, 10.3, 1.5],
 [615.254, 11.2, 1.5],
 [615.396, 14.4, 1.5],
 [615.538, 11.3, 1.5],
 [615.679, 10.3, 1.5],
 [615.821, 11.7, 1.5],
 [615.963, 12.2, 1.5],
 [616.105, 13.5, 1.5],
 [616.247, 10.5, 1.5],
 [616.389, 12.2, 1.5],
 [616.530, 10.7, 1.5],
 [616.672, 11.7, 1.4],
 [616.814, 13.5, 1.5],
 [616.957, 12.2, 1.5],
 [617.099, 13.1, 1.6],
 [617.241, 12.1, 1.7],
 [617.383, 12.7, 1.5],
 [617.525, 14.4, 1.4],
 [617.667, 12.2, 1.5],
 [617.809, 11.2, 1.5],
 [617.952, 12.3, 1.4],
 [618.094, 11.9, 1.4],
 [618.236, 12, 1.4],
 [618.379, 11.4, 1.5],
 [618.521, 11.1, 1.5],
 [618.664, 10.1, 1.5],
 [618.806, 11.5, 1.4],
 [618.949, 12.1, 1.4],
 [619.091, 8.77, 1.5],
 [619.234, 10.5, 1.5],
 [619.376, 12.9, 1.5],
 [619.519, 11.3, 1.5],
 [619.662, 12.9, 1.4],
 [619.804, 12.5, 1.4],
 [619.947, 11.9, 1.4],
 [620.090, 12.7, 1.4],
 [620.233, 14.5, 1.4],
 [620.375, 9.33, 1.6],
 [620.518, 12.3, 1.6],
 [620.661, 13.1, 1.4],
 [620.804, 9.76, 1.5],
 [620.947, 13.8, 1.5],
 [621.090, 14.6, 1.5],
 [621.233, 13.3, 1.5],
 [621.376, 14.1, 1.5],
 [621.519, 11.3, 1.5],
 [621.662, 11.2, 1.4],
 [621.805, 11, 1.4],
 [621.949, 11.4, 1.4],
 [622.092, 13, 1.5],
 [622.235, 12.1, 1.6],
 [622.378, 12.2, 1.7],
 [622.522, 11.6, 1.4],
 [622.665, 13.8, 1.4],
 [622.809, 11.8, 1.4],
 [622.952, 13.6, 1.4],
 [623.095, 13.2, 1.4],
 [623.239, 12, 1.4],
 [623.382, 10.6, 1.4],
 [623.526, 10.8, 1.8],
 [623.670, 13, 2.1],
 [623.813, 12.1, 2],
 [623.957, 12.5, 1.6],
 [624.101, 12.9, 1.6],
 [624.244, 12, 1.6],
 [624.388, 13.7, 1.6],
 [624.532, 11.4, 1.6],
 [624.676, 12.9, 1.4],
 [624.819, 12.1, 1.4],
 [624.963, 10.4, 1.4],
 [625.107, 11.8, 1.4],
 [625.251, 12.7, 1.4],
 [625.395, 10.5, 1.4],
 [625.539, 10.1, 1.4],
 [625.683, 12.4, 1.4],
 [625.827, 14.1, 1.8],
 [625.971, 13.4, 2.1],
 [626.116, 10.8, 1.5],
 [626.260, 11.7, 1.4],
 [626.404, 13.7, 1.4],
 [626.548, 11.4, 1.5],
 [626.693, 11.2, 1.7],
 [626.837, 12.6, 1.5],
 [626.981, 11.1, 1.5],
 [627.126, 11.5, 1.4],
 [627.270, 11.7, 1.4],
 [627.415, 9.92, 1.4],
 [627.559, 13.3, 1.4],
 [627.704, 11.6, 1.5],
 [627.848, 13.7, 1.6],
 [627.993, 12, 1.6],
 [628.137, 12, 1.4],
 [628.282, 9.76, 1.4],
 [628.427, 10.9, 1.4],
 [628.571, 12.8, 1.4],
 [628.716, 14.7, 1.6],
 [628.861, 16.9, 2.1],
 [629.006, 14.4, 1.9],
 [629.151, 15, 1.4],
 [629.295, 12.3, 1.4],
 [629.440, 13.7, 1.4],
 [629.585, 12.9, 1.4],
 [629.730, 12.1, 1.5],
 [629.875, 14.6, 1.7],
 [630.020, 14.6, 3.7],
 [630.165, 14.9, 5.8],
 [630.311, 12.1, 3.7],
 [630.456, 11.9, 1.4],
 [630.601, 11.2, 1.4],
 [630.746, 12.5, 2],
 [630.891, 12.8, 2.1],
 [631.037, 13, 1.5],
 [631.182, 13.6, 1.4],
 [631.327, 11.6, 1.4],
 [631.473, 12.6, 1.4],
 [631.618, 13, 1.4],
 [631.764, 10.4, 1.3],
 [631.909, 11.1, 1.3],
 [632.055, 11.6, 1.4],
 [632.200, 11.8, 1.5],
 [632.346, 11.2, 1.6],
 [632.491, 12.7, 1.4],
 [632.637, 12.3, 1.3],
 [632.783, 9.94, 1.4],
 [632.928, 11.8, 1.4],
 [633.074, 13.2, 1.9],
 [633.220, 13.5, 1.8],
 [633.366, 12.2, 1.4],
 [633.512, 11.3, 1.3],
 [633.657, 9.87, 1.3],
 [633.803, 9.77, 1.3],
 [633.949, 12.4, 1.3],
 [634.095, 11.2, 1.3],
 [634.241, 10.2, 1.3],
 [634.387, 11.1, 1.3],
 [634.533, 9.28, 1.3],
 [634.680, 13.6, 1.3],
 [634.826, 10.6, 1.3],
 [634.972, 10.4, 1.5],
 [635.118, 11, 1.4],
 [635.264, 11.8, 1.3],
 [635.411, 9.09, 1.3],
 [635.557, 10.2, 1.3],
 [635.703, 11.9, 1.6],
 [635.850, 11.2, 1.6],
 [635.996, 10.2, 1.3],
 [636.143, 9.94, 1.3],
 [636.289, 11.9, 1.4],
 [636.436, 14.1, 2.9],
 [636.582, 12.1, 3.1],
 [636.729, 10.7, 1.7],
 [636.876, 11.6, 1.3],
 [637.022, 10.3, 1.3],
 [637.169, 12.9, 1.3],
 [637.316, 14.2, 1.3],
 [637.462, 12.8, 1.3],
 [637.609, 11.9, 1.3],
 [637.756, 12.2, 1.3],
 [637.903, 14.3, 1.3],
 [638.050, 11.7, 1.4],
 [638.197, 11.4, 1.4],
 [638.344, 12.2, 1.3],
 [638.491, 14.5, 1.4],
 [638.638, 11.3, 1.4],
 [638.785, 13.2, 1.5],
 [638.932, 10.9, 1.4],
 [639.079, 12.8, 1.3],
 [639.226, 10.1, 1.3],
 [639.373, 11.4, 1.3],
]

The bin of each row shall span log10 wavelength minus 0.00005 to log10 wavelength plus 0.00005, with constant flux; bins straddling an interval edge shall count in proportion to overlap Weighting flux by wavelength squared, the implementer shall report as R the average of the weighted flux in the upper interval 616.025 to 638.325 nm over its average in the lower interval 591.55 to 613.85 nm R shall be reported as 1.1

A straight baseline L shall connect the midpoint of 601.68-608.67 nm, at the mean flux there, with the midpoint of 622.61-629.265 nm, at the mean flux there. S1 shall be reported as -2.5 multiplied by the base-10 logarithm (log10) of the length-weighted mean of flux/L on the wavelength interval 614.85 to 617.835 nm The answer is 0.03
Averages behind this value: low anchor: 12.5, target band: 12.1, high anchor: 12.3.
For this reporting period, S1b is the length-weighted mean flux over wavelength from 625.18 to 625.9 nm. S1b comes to 12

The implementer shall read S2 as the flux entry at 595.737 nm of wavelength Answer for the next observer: 11.3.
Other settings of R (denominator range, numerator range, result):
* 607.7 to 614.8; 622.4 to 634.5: 1.07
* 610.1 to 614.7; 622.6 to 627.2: 1.01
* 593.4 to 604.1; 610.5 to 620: 1.06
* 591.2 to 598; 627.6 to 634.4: 1.17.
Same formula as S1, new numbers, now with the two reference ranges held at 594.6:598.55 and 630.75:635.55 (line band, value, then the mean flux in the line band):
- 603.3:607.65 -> -0.090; 12.7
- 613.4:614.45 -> -0.053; 12.2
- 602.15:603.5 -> -0.026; 12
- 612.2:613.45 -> -0.046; 12.2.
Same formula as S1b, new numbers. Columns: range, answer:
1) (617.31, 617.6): 13.5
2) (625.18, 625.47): 11.6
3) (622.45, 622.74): 12.7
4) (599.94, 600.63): 11.2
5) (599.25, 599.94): 13.5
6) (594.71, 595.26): 12.1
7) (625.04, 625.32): 12.3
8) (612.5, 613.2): 11.8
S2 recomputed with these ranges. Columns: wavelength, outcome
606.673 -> 10.3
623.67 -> 13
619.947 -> 11.9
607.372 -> 12.6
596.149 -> 11.2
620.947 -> 13.8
